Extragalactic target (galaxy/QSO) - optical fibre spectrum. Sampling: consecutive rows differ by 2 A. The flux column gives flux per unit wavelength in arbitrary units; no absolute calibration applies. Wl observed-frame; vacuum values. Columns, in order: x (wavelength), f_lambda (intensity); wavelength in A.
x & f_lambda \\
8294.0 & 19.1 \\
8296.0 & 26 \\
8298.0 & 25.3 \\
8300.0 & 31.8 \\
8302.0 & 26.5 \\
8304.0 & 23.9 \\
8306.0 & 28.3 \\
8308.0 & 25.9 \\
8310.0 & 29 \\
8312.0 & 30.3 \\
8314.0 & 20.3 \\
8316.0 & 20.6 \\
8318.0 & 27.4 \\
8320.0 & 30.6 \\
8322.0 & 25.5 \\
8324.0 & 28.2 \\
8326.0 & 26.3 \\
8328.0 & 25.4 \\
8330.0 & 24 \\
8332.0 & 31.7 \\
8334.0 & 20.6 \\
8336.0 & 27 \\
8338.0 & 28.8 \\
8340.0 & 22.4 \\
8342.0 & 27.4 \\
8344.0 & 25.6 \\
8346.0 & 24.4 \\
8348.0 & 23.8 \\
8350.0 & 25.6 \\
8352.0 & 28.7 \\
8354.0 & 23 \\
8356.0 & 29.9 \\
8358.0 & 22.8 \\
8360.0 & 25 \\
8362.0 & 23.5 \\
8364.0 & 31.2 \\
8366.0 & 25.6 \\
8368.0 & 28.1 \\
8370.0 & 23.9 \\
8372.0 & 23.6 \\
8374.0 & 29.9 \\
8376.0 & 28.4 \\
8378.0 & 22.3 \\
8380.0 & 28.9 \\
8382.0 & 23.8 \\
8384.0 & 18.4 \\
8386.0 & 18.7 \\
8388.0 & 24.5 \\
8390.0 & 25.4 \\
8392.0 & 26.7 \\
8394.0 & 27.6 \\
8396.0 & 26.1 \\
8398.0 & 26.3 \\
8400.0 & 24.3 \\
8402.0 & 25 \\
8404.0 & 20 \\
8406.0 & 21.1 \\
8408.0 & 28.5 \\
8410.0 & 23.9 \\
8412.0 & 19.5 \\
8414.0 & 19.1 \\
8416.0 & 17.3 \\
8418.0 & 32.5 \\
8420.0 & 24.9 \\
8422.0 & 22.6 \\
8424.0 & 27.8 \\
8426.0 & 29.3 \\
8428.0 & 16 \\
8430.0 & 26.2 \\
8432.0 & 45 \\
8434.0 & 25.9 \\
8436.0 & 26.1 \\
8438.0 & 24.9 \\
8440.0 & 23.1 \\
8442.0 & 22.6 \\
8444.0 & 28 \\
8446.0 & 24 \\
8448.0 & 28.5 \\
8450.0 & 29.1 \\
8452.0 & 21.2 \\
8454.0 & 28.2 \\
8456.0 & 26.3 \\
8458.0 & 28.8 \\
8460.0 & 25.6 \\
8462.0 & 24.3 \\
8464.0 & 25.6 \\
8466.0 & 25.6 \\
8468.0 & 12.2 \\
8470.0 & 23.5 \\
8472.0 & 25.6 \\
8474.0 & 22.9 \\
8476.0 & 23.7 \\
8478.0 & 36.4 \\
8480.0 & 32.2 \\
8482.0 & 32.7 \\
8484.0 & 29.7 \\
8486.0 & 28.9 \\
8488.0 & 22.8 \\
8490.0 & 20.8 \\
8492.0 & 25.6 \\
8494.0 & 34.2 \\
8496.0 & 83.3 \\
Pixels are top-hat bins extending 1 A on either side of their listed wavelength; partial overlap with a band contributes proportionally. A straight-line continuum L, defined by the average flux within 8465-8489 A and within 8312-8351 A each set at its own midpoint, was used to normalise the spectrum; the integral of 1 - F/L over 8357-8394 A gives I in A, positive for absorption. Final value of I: 1.1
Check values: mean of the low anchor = 25.7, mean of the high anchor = 26.3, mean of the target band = 25.1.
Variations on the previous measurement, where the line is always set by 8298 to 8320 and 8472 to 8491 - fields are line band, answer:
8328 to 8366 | 1.35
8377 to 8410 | 3.51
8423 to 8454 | 0.93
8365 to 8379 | 0.51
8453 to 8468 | 1.16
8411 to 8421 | 1.68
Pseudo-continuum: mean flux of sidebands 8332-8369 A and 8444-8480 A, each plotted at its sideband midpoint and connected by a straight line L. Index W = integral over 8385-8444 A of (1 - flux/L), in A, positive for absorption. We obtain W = 1.9 A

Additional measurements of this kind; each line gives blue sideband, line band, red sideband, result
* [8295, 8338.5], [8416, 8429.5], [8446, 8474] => 0.2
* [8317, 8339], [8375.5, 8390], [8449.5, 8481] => 1.6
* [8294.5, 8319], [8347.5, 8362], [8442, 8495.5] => 0.5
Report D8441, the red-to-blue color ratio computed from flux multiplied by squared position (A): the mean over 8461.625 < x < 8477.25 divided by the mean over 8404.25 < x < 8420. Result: 1.01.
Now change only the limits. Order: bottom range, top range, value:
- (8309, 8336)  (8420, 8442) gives 1.04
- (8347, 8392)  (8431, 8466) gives 1.08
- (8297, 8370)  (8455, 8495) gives 1.04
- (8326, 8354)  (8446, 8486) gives 1.06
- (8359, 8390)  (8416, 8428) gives 1.03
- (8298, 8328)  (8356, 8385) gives 0.97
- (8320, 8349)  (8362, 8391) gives 0.98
